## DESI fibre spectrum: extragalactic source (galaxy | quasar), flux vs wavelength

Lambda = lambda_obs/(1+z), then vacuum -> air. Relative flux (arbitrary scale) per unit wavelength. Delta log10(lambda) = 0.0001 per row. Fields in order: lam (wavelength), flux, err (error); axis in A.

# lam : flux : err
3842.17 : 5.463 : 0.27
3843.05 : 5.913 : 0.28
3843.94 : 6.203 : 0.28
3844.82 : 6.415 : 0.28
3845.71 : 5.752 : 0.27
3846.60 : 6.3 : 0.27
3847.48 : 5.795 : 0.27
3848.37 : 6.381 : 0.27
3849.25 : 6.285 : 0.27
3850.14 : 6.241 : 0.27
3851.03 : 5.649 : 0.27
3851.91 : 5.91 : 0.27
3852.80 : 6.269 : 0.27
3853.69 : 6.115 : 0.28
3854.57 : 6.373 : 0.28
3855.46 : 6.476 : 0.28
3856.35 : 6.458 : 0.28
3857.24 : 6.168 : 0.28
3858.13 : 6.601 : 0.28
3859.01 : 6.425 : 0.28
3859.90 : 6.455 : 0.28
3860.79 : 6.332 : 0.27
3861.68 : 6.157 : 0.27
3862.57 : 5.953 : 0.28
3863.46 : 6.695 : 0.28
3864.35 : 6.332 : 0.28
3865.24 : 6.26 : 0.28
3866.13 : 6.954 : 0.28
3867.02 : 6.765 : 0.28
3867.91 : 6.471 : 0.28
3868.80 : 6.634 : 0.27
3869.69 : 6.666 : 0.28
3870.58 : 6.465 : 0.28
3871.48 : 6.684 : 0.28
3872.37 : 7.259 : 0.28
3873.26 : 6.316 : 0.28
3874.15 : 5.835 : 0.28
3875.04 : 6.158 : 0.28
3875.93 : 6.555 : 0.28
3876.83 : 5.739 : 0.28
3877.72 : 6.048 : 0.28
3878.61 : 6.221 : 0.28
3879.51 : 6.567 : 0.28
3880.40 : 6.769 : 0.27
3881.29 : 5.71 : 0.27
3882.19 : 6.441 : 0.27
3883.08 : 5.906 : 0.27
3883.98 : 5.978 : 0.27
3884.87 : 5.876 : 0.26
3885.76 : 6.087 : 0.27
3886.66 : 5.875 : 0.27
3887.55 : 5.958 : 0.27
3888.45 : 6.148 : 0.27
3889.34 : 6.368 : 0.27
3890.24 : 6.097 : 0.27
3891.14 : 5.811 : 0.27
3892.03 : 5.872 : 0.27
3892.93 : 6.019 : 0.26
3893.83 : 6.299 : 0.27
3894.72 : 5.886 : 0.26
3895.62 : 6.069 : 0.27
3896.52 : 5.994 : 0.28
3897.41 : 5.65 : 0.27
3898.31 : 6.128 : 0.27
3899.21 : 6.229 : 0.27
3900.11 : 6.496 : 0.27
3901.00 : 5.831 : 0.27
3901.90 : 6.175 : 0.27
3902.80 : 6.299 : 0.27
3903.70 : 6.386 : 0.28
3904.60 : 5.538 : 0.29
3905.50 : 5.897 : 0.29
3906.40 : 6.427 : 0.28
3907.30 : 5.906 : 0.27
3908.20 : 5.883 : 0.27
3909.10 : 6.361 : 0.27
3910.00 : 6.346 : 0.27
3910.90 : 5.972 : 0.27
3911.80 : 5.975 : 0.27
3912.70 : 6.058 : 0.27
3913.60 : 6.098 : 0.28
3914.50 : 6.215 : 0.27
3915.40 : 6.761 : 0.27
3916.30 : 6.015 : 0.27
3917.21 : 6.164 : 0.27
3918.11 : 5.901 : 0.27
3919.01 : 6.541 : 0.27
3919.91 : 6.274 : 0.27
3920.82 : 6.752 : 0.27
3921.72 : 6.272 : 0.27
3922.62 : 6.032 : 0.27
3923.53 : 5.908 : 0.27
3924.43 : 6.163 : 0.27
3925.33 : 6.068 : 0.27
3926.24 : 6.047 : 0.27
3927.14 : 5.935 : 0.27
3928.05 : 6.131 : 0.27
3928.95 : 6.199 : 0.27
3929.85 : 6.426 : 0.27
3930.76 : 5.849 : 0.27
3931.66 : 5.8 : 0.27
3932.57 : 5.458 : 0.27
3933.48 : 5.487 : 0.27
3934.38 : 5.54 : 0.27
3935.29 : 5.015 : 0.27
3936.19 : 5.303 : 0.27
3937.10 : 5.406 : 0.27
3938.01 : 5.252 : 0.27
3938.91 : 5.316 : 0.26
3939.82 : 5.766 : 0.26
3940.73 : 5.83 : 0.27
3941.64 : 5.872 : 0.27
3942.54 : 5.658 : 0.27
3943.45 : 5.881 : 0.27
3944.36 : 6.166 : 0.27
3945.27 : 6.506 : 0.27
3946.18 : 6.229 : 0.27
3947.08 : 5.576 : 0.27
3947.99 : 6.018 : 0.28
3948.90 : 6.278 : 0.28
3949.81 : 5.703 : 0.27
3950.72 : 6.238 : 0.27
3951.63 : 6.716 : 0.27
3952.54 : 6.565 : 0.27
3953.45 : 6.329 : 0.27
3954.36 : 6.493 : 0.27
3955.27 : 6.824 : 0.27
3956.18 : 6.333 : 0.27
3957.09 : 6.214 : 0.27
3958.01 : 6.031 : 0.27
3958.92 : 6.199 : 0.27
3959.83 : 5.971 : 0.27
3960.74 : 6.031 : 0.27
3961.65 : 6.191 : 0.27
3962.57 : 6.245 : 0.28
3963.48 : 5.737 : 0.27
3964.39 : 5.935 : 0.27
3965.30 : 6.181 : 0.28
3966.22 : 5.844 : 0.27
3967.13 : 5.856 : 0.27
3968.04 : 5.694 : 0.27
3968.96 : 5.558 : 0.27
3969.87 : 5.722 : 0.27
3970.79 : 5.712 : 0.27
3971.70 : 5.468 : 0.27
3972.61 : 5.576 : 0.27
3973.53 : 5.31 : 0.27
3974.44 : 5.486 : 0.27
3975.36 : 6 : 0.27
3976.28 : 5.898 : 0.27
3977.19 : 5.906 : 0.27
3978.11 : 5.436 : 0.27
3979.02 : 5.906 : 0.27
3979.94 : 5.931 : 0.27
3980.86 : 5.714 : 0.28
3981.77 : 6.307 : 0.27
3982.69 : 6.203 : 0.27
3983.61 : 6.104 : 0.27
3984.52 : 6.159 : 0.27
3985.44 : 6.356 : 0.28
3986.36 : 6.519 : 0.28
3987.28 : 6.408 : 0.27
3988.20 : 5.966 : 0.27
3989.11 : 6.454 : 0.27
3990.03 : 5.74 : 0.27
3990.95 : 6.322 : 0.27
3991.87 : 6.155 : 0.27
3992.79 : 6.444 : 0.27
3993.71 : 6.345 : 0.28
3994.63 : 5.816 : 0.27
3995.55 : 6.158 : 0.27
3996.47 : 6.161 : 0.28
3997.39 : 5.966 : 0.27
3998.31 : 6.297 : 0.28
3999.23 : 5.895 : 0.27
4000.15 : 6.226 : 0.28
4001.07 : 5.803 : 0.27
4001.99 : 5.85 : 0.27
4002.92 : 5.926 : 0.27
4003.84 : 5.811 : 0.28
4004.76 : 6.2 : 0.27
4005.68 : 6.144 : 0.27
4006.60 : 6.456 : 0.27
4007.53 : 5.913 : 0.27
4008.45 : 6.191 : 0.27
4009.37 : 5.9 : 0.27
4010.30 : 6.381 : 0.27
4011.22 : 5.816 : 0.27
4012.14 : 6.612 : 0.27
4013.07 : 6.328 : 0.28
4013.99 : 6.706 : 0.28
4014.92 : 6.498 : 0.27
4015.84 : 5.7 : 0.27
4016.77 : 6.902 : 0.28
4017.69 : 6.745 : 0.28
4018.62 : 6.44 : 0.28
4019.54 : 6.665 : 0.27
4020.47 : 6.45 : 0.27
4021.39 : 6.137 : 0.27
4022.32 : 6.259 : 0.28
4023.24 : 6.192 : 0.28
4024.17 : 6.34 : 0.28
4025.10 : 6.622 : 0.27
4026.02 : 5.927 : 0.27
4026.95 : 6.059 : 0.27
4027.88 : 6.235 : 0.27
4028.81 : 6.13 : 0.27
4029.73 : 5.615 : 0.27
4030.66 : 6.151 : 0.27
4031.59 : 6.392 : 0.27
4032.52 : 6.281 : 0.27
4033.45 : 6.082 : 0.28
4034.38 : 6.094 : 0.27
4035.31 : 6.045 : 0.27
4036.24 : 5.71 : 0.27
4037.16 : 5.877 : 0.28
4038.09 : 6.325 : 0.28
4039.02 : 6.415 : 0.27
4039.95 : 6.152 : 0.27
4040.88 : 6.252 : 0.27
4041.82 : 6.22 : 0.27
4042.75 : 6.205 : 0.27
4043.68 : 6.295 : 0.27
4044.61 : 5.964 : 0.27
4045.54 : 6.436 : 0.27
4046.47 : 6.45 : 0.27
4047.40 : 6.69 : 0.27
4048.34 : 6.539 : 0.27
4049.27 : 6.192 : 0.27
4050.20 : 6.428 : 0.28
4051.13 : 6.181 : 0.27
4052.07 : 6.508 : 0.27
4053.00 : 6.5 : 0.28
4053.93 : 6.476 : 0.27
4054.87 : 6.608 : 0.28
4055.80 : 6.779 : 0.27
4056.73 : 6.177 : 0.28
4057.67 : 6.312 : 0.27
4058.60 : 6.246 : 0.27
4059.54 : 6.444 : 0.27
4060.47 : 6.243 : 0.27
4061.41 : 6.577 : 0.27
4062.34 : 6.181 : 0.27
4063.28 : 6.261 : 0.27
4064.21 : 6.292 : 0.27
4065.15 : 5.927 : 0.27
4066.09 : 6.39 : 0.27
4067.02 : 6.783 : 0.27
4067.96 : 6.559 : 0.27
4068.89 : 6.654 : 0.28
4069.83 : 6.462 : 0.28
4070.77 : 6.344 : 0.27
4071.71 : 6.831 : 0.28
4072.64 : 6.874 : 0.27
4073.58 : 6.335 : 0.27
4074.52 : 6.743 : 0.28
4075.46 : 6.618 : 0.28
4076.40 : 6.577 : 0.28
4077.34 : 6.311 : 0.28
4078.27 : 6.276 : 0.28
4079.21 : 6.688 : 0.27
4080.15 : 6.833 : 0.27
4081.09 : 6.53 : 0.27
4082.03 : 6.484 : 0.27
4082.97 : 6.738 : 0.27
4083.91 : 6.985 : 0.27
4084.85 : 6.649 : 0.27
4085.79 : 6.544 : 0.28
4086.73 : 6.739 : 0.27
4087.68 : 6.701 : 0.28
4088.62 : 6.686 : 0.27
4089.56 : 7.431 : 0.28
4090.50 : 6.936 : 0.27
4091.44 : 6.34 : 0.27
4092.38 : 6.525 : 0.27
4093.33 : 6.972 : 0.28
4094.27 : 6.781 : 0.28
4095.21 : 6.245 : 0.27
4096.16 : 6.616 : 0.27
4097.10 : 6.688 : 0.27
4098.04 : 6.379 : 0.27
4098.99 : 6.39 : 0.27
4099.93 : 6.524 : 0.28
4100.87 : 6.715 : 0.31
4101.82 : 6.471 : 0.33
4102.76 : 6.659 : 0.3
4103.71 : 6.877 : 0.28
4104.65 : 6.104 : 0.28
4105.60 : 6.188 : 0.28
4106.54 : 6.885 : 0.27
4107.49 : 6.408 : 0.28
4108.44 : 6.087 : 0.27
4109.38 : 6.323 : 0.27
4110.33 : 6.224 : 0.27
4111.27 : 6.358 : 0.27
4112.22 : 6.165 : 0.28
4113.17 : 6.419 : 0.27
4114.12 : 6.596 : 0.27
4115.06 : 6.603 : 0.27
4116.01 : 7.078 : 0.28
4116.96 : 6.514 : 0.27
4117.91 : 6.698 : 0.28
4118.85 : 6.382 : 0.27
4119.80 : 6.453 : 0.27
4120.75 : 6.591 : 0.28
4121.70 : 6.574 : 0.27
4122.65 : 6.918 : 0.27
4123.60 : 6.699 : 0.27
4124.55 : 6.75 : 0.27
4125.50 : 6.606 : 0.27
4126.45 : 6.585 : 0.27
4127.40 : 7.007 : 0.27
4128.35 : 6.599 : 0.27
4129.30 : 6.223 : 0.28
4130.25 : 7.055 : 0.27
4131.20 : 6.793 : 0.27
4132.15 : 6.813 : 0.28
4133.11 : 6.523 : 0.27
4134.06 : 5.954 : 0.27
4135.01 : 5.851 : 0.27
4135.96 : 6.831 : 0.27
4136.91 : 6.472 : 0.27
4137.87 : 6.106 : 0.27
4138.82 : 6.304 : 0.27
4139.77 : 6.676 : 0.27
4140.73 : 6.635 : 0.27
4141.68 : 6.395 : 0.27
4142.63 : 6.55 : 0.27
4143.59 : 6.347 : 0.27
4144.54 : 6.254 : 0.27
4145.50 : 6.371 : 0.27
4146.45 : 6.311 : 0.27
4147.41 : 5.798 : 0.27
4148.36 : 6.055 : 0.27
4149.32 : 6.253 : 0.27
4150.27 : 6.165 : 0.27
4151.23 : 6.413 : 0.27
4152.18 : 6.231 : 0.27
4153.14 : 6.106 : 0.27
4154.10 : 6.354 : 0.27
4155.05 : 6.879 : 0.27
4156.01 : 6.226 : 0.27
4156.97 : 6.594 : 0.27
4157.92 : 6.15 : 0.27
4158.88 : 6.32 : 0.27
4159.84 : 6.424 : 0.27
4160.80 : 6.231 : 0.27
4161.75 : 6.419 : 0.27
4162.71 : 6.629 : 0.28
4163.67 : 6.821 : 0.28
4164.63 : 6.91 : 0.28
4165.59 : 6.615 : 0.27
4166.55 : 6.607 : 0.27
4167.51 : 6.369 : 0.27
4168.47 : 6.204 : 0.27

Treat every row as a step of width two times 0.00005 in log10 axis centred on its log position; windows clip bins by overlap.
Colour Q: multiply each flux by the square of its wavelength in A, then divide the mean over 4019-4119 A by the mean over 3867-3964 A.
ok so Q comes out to 1.14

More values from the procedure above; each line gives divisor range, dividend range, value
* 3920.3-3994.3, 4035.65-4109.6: 1.15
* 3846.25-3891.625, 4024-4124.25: 1.14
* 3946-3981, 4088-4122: 1.18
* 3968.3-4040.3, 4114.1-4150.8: 1.13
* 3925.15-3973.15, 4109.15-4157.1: 1.19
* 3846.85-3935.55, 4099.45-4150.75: 1.18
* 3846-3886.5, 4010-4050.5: 1.08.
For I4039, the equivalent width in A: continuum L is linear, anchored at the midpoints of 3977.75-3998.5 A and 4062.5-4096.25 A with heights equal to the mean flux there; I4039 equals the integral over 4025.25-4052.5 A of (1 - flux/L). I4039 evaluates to 0.78 A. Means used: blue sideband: 6.13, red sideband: 6.6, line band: 6.21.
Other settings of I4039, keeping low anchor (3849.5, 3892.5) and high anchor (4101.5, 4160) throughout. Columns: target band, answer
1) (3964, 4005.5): 2.48 A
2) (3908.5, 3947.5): 2.14 A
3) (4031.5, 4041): 0.38 A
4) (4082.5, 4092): -0.51 A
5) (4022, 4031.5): 0.33 A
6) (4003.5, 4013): 0.32 A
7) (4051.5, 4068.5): 0.01 A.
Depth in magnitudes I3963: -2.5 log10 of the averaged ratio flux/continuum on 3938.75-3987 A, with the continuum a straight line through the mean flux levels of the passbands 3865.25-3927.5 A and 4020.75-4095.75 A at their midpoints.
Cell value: 0.05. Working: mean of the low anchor 6.19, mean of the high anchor 6.41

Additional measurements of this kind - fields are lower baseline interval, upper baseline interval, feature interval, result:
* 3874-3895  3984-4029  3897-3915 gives 0.00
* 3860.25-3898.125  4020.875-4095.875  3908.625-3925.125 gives 0.01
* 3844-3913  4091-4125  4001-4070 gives 0.03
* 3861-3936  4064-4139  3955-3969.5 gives 0.04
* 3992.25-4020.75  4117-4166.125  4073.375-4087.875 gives -0.04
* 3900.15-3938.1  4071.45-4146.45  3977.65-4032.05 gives 0.01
